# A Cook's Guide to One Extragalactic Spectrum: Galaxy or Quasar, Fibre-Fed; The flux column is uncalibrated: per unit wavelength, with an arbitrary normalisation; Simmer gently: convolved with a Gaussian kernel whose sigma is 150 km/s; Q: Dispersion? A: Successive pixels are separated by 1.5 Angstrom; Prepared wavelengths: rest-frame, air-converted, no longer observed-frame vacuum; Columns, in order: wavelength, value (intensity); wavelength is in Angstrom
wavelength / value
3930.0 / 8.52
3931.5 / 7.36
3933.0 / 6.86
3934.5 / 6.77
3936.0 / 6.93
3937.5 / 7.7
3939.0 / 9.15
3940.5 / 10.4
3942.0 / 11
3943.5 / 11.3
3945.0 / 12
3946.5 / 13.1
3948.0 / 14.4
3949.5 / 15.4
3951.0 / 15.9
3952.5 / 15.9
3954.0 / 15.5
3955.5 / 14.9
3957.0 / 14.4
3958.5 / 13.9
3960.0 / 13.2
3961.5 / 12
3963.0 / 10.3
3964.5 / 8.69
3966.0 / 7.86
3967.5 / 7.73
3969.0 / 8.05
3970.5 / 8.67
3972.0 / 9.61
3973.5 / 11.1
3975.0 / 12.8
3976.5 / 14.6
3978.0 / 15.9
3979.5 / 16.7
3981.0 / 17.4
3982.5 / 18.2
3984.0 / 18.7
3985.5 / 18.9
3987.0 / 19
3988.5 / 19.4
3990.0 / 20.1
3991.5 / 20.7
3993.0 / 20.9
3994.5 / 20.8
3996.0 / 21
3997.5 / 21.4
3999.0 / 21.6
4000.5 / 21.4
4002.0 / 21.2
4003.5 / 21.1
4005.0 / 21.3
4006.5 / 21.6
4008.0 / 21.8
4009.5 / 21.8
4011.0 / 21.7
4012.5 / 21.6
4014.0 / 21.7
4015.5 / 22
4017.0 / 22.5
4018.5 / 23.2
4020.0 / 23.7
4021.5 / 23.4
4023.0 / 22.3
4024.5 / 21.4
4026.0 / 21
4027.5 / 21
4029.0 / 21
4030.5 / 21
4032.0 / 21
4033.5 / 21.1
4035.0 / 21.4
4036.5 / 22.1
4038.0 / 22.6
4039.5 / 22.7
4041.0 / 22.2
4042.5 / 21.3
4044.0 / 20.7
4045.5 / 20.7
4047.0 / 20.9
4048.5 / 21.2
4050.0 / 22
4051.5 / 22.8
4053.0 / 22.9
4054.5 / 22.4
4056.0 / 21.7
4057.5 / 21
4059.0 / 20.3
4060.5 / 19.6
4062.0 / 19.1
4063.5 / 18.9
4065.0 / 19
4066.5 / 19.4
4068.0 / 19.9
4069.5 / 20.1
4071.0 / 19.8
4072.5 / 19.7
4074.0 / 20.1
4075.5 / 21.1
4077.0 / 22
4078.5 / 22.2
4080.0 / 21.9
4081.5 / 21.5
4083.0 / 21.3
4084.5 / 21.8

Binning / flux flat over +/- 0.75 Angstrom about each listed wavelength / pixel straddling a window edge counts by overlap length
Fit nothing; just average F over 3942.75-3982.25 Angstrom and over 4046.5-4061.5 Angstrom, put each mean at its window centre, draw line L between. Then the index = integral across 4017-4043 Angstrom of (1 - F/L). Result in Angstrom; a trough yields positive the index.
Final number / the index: -3.78 Angstrom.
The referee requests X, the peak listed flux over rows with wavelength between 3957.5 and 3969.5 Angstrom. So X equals 13.9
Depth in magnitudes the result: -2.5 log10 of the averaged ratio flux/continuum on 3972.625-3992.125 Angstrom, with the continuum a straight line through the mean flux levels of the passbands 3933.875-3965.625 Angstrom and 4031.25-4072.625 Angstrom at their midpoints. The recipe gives -0.149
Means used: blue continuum 12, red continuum 21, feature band 17.1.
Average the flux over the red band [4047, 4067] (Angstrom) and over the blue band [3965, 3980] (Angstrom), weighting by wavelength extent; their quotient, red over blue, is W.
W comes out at 1.86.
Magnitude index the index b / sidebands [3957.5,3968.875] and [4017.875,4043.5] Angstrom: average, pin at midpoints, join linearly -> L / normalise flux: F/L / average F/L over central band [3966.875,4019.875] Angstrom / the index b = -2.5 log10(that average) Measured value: -0.18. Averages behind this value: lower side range 10.5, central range 18.5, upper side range 21.9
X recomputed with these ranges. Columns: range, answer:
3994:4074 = 23.7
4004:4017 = 22.5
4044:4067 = 22.9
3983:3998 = 21.4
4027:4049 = 22.7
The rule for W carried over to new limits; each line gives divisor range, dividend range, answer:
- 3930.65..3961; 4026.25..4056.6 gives 1.83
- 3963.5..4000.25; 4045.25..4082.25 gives 1.31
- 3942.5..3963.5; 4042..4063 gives 1.54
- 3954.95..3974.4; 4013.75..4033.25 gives 2.03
